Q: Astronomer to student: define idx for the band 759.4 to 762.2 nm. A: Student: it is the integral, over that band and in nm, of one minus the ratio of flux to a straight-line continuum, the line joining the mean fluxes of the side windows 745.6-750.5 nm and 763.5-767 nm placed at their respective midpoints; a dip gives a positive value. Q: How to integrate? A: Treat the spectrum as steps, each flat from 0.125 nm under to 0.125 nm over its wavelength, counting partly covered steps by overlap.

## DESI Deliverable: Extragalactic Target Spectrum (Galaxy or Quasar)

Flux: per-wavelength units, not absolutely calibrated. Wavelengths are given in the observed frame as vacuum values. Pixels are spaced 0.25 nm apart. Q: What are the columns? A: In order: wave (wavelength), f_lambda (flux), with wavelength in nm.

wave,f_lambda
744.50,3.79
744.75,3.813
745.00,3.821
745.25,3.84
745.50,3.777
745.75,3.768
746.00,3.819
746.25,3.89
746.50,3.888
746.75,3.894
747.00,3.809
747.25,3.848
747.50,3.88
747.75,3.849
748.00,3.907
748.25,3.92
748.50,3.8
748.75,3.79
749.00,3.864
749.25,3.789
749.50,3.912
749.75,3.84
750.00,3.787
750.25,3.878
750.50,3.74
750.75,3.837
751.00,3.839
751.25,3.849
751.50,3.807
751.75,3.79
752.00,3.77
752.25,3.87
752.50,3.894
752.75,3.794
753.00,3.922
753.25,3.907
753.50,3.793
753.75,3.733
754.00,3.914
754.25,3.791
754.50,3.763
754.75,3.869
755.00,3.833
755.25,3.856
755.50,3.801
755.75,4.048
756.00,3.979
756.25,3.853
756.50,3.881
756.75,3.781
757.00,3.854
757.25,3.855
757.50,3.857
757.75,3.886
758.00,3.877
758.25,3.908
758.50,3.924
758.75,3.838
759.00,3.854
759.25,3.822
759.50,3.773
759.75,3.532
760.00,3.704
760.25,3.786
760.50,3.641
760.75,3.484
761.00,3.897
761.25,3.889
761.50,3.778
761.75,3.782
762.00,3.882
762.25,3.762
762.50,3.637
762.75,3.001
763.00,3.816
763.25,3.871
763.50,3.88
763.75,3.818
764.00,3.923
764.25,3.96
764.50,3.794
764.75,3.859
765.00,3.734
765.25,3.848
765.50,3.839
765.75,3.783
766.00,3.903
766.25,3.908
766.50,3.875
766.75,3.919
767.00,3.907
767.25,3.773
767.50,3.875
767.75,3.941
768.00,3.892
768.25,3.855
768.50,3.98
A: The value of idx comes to 0.08 nm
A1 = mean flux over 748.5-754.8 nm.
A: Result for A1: 3.83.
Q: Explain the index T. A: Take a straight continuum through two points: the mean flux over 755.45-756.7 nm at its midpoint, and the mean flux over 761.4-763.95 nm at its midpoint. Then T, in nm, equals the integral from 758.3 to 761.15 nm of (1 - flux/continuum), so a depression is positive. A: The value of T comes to 0.04 nm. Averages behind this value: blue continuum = 3.91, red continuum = 3.73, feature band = 3.76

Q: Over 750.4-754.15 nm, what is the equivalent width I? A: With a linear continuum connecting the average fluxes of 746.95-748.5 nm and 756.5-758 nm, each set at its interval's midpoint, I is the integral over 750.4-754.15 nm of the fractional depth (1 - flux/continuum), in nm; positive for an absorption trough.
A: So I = 0.03 nm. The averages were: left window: 3.87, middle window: 3.83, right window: 3.85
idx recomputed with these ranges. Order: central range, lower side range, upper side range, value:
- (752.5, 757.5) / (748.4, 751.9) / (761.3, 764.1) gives -0.083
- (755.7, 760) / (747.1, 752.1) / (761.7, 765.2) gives -0.059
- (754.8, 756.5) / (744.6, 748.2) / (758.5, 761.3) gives -0.050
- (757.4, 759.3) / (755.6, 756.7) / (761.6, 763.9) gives -0.008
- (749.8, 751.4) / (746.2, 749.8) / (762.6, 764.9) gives 0.009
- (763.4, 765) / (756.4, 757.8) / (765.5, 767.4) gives 0.000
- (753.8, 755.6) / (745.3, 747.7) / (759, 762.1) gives -0.019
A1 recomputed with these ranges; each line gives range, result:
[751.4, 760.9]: 3.82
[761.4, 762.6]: 3.77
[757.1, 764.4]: 3.78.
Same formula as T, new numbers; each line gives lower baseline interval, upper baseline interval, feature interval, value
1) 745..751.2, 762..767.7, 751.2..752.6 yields 0.002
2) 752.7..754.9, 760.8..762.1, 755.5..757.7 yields -0.031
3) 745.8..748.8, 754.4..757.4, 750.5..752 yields 0.019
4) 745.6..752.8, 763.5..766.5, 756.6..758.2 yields -0.003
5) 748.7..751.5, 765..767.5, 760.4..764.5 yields 0.103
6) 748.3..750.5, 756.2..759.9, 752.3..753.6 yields -0.011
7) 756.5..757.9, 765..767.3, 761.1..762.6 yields 0.024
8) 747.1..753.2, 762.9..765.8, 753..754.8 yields 0.006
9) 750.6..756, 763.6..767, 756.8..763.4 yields 0.149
